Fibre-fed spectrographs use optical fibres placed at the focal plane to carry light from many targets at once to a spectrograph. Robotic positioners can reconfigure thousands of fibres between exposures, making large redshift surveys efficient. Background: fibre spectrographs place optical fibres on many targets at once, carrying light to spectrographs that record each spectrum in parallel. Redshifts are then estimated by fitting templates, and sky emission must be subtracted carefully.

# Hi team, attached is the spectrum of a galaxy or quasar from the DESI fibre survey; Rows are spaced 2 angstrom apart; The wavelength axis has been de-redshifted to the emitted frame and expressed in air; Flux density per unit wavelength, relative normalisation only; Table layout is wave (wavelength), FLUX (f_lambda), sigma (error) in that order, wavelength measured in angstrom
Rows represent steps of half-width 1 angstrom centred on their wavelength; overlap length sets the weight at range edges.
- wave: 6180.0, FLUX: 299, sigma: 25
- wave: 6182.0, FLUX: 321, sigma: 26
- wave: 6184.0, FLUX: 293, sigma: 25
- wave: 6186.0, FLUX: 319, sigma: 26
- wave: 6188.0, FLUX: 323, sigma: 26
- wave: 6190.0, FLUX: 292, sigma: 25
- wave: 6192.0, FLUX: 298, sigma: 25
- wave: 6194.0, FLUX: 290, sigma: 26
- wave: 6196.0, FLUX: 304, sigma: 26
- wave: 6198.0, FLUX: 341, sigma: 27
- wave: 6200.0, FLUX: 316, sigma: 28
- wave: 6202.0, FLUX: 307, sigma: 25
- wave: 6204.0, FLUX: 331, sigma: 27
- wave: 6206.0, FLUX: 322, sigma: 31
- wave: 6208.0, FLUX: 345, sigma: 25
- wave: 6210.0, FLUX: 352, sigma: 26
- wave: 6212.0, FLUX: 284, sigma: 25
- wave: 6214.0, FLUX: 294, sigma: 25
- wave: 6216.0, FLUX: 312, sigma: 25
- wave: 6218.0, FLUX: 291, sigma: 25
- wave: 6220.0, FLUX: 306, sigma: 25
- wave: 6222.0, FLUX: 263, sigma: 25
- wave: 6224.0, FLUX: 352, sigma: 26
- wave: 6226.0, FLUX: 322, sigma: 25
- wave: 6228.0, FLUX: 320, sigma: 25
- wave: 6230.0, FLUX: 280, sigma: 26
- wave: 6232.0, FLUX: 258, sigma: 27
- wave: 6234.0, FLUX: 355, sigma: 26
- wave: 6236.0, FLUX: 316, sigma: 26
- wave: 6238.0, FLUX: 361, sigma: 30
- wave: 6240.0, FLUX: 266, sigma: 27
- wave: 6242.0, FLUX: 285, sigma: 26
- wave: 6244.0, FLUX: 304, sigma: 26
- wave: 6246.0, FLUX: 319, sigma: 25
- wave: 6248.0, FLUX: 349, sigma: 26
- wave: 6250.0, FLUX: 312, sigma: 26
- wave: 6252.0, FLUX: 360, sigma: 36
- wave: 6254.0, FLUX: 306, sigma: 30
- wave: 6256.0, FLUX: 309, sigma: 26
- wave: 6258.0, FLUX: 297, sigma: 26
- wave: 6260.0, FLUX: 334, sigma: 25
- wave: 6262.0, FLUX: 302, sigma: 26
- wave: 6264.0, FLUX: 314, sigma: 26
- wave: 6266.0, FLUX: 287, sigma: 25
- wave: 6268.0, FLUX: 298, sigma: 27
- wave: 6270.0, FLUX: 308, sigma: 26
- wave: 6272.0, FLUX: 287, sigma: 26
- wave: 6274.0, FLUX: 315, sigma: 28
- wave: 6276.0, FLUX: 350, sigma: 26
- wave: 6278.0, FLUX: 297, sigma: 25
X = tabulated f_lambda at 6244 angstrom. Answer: 304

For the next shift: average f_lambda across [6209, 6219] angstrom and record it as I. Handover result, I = 307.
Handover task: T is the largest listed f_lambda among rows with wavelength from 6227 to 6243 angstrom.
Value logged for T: 361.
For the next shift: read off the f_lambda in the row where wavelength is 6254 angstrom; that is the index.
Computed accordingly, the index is 306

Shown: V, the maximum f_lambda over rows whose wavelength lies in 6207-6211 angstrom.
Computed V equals 352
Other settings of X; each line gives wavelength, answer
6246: 319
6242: 285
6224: 352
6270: 308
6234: 355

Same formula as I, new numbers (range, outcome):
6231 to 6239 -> 322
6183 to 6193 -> 305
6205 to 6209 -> 334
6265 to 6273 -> 295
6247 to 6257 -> 327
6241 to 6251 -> 314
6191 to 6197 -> 297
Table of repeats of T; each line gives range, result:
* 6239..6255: 360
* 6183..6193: 323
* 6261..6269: 314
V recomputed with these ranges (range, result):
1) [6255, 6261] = 334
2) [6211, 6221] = 312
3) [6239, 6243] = 285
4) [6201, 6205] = 331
